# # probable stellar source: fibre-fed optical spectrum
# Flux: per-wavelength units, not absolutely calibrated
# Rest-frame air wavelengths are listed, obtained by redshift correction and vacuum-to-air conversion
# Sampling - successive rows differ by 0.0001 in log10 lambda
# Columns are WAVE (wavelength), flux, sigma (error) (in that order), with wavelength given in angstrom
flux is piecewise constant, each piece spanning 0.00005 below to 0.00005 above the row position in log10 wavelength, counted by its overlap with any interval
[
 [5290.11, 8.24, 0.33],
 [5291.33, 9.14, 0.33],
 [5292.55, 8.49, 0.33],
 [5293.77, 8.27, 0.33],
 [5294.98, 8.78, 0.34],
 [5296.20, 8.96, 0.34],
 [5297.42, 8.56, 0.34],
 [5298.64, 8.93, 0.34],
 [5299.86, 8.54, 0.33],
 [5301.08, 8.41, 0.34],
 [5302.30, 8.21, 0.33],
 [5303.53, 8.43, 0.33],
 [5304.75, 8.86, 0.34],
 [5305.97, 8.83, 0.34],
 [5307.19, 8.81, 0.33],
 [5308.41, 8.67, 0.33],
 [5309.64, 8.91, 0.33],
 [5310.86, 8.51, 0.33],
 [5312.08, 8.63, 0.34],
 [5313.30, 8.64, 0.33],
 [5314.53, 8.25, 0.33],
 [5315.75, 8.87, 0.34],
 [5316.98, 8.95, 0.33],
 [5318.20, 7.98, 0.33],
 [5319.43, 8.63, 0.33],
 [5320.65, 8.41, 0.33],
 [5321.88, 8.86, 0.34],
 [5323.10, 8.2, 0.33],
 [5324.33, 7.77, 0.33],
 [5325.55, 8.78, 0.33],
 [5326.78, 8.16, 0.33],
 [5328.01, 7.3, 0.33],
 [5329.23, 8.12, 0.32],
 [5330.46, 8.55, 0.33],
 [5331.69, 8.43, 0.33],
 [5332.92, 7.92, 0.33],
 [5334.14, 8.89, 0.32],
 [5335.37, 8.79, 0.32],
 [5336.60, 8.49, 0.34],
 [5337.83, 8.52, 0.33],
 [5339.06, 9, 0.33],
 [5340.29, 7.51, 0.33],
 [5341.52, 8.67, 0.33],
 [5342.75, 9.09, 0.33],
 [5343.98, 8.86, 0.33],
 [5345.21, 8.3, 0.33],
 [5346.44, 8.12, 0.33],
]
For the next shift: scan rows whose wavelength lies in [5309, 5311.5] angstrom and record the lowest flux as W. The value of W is 8.51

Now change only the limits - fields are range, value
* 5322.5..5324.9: 7.77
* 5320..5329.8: 7.3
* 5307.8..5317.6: 8.25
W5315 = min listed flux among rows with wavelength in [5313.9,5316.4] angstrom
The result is 8.25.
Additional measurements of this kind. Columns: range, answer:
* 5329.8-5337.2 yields 7.92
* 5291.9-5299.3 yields 8.27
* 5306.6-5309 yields 8.67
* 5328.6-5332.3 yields 8.12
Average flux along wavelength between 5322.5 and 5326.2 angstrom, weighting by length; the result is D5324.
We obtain 8.25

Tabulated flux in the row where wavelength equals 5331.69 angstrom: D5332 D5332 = 8.43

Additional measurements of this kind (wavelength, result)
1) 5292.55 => 8.49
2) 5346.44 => 8.12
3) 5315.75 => 8.87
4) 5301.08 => 8.41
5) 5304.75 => 8.86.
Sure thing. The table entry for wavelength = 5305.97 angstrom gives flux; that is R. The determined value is 8.83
